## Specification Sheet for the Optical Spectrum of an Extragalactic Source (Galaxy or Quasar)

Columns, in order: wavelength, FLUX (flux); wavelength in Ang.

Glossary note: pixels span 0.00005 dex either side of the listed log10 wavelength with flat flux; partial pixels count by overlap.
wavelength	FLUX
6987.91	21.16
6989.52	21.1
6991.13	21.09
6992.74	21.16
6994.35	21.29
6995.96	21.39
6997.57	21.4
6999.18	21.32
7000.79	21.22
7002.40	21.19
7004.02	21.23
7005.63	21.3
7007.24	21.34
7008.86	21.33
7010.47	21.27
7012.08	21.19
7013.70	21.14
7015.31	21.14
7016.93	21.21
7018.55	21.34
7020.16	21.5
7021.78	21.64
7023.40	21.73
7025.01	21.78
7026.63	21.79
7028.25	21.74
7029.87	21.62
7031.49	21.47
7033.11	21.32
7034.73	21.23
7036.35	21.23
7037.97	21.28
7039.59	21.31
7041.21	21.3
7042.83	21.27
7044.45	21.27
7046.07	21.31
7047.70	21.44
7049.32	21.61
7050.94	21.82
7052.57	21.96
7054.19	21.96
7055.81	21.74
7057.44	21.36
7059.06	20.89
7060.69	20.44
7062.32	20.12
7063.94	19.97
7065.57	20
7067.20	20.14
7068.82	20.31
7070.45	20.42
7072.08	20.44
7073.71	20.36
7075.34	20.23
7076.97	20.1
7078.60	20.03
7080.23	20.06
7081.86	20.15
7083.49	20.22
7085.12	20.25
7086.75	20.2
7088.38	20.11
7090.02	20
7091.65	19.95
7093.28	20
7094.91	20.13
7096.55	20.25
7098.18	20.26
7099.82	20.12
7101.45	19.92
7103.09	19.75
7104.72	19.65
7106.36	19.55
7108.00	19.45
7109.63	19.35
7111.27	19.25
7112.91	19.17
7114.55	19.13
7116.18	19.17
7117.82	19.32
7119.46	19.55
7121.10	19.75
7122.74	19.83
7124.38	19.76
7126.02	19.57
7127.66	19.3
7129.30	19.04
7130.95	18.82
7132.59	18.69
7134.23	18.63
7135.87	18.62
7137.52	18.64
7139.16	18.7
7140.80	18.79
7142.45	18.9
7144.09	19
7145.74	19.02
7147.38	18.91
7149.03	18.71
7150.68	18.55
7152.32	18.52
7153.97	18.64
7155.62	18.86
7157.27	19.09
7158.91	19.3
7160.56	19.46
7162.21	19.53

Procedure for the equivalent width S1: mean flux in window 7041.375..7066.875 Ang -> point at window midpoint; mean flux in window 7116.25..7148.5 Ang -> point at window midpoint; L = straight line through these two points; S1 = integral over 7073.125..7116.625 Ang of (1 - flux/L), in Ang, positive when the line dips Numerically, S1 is 0.4 Ang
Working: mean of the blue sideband 21.1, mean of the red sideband 19.1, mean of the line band 19.9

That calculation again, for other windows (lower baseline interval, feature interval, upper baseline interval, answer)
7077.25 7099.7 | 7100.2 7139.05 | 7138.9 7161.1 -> 0.4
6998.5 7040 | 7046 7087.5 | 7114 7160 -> -0.5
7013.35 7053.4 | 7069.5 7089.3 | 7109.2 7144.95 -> 0.1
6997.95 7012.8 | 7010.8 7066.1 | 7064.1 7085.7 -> -1.4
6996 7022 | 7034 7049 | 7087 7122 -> -0.4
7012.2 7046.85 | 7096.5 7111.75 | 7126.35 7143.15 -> -0.1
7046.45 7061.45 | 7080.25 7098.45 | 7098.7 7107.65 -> 0.1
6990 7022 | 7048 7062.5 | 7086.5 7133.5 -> -0.6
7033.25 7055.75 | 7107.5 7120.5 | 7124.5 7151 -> 0.2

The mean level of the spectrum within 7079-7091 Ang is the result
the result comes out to 20.1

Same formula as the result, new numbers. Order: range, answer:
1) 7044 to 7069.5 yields 21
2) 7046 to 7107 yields 20.4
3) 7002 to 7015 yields 21.2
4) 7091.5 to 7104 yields 20.1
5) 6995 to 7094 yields 21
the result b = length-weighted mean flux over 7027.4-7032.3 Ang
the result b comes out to 21.6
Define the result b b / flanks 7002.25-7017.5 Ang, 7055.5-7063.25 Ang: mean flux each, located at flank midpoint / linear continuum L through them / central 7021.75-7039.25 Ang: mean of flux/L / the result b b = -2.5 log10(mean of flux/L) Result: -0.02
